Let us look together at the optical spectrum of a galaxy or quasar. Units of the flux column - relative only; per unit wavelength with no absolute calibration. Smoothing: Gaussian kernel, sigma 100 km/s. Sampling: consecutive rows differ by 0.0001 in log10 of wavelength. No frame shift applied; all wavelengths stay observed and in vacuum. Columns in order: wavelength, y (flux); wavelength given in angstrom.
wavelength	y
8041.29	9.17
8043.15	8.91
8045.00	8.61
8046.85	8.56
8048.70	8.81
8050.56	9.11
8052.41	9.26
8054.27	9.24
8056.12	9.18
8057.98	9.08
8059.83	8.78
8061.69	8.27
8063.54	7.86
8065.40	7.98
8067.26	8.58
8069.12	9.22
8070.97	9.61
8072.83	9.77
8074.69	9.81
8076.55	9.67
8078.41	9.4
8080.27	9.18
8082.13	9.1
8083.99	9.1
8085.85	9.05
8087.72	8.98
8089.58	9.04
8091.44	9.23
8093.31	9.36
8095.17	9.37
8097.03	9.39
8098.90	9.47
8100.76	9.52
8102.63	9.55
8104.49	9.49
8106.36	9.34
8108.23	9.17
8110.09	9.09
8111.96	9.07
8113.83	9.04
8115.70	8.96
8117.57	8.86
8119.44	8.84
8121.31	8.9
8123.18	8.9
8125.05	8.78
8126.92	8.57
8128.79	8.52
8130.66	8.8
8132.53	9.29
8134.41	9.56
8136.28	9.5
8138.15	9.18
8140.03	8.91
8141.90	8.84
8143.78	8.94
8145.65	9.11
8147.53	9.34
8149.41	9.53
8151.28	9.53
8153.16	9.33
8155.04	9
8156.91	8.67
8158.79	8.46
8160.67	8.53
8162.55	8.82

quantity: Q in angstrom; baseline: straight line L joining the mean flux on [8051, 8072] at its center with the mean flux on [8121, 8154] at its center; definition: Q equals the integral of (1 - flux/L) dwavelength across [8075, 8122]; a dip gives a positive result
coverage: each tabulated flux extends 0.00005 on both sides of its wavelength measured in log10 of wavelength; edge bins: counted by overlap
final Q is -1.4 angstrom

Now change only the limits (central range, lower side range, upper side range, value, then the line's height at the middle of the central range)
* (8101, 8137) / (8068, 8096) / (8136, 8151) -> 0.62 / 9.23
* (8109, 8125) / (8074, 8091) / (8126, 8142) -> 0.27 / 9.1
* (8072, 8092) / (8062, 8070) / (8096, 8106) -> -0.95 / 8.89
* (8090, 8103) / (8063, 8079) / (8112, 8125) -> -0.55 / 9.01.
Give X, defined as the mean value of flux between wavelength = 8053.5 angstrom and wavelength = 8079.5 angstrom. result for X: 9.03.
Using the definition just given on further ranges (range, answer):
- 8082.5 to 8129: 9.11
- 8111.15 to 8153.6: 9.05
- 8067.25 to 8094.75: 9.3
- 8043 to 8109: 9.12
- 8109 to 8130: 8.87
